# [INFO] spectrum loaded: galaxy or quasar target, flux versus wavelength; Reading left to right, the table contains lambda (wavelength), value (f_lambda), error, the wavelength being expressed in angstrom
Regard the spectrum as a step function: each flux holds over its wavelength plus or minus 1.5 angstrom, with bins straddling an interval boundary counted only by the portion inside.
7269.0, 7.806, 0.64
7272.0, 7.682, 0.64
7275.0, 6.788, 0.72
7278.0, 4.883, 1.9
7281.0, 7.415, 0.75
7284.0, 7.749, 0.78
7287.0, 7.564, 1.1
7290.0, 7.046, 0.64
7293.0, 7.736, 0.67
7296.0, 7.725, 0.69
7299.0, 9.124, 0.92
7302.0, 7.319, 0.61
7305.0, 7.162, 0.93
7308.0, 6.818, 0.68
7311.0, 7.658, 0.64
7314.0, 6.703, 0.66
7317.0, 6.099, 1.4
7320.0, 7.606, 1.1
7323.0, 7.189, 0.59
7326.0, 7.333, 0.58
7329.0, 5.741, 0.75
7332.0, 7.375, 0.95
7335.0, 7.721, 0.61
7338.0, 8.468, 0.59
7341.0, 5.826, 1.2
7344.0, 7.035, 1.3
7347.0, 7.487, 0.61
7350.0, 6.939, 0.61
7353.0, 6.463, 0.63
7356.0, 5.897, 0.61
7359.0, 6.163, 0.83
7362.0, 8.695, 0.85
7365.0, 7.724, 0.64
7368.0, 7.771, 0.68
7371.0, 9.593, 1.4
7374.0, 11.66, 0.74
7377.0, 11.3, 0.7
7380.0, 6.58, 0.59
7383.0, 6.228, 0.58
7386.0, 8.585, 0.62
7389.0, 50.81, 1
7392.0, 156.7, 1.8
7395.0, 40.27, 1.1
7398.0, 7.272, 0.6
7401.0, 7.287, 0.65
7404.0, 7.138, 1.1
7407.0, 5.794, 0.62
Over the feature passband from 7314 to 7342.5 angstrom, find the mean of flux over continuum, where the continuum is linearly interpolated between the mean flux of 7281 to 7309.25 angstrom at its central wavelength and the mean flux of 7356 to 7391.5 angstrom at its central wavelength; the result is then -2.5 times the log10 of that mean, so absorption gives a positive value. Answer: 0.498 mag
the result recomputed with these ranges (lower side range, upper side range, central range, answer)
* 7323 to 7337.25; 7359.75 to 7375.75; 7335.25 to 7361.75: 0.16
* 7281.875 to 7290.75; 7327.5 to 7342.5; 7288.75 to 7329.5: 0.00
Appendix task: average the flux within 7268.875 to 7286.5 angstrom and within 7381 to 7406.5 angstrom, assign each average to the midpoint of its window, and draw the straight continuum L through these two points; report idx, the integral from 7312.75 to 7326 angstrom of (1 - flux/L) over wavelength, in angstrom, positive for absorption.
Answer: 7.7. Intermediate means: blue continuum 7.02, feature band 6.95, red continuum 33.8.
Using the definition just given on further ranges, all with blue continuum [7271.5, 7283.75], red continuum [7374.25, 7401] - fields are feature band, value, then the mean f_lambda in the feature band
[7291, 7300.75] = 2.63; 8.11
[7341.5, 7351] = 6.63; 7.03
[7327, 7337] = 6.46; 7.04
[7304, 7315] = 5.56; 7.1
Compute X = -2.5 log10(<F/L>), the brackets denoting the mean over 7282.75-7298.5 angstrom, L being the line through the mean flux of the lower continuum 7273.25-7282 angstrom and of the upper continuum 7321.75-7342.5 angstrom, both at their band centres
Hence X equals -0.17 mag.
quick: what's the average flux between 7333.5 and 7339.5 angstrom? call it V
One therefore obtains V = 8.09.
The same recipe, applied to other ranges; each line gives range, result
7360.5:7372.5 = 8.45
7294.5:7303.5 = 8.06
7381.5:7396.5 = 52.5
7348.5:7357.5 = 6.43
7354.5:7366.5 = 7.12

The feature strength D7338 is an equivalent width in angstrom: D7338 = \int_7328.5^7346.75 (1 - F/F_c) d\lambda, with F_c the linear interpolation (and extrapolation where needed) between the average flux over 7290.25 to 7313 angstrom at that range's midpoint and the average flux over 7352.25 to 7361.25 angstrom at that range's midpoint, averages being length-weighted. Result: -0.9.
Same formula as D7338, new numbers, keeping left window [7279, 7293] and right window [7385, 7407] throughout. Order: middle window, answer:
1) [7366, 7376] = 6.91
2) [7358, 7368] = 7.36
